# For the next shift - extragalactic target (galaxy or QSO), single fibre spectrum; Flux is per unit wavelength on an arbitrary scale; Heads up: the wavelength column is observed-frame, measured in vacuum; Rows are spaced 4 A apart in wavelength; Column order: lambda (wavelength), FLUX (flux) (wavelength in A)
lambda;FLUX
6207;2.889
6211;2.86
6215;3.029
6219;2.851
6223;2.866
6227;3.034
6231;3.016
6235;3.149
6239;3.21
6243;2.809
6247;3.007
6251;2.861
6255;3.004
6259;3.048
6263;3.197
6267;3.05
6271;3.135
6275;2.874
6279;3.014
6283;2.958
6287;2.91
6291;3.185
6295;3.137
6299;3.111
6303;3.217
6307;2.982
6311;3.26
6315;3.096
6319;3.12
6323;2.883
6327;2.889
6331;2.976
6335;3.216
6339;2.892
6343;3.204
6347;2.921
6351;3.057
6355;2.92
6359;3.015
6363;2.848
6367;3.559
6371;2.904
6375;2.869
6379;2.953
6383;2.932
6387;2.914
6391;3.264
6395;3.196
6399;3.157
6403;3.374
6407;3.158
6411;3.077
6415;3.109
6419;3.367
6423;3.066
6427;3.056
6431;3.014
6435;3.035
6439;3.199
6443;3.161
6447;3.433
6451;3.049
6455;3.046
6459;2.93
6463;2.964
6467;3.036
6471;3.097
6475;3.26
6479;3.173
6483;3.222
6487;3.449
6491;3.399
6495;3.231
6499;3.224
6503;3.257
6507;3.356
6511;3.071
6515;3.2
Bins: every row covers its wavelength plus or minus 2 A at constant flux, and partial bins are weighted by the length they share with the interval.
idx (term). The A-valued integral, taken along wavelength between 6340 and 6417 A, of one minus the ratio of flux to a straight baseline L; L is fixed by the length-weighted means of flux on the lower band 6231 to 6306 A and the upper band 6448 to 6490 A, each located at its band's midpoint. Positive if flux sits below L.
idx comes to 0.6 A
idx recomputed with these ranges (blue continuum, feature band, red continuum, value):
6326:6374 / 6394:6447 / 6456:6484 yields -1.6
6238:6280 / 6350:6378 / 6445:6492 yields 0.6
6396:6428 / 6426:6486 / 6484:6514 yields 2.0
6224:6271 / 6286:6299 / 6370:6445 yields -0.2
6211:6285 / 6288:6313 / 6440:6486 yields -0.9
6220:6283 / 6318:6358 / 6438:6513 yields 1.0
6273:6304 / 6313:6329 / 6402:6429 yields 0.4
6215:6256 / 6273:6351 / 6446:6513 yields 0.0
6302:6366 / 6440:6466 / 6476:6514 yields 0.8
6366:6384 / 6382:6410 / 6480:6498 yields -0.7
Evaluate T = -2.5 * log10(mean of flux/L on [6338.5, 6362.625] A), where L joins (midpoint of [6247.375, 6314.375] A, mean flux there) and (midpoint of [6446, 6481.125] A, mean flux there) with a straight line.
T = 0.03 mag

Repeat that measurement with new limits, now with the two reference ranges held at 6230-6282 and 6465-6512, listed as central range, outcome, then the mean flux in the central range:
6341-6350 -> 0.016 mag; 3.06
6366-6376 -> 0.014 mag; 3.09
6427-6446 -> 0.025 mag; 3.11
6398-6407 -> -0.032 mag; 3.25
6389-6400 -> -0.020 mag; 3.21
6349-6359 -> 0.043 mag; 2.99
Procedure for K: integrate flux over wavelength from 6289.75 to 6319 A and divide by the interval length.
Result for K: 3.14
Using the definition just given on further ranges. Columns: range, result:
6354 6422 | 3.1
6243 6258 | 2.94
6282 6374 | 3.05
